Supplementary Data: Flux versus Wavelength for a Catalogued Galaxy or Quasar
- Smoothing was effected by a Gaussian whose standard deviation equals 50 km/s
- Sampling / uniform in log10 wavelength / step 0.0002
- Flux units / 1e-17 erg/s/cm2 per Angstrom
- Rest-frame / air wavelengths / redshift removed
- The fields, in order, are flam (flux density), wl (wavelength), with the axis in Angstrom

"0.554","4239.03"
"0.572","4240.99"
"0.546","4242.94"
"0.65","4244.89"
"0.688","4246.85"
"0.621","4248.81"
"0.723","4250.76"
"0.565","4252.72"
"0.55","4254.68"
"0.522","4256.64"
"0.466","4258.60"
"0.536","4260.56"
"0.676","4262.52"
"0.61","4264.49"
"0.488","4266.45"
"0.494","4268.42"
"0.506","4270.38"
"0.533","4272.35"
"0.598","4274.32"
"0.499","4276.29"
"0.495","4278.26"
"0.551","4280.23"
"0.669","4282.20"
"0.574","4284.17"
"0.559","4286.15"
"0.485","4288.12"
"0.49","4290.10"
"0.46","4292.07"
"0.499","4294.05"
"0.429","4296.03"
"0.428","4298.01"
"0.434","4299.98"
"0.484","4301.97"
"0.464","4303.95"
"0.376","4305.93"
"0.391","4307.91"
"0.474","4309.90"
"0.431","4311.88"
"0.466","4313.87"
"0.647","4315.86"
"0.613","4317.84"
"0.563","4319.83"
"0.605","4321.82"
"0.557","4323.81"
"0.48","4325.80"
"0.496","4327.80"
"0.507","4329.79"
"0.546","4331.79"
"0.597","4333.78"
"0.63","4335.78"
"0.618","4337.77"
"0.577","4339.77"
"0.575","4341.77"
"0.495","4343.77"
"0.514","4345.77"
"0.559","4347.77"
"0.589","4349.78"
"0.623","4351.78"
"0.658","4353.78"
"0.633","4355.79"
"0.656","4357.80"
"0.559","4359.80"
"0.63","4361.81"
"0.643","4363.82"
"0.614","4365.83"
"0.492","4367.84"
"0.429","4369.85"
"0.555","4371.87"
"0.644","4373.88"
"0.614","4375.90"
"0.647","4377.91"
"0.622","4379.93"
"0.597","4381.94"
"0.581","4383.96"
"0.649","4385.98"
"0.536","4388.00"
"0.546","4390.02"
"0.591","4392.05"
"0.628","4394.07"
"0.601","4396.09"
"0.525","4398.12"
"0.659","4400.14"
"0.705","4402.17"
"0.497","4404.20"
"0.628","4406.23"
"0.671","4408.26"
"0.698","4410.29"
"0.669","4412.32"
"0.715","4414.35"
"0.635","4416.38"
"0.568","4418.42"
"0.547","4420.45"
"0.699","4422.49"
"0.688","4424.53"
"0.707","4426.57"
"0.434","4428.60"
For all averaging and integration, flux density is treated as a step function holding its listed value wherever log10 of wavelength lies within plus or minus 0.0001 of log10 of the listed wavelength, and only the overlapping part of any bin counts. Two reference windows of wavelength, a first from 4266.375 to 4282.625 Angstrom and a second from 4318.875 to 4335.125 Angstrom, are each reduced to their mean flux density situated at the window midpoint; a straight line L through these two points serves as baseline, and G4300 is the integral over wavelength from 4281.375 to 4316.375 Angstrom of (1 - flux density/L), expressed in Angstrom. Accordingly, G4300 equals 3.6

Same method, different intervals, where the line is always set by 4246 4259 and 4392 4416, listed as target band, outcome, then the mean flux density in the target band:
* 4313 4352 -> 3.41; 0.562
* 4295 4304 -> 2.39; 0.446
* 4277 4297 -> 2.75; 0.521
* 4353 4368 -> 0.16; 0.616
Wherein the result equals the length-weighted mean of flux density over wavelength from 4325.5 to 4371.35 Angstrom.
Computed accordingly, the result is 0.572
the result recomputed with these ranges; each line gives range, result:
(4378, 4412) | 0.611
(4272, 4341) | 0.521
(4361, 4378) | 0.581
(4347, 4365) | 0.617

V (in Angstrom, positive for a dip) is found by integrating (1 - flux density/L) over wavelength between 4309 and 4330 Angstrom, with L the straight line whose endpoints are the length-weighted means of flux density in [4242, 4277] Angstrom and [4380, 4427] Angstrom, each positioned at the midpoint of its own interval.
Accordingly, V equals 2.1 Angstrom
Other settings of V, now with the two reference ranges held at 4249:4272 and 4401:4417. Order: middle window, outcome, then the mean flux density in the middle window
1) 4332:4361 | 1.1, 0.591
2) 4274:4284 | 0.2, 0.561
